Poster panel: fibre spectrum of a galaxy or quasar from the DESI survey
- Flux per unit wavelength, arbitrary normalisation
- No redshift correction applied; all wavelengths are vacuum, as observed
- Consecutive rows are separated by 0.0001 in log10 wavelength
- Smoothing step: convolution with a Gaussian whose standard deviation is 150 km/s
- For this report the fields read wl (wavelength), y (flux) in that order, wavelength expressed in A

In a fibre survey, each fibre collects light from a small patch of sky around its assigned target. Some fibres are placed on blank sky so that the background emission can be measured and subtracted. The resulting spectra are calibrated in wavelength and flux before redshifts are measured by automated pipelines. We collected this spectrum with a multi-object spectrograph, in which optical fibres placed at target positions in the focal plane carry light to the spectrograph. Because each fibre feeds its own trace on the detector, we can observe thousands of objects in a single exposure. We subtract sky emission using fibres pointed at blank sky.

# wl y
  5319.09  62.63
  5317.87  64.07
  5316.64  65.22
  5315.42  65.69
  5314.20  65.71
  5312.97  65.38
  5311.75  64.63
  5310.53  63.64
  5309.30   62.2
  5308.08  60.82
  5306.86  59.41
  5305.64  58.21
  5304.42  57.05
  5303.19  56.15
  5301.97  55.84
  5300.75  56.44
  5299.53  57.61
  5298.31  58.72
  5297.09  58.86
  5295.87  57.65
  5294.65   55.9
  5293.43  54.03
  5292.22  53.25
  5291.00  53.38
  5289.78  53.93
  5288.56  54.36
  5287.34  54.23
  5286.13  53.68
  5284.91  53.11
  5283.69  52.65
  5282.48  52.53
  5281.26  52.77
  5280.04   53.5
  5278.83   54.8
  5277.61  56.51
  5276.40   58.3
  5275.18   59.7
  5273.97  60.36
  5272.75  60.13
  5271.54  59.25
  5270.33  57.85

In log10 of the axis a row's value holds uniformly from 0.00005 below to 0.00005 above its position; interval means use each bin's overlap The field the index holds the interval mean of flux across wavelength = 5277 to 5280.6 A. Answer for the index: 55.1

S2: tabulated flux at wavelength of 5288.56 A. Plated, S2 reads 54.36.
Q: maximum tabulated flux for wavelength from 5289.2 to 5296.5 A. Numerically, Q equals 57.65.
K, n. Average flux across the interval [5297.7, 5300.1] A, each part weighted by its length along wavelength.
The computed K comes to 58.2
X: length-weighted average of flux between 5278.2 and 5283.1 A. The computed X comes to 53.4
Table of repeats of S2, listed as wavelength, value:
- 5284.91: 53.11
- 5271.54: 59.25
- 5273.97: 60.36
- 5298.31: 58.72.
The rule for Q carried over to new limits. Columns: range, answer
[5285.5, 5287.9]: 54.23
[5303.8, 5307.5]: 59.41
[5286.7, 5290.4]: 54.36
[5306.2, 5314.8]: 65.71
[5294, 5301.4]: 58.86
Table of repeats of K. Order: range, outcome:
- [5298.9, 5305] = 56.6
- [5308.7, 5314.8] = 64.2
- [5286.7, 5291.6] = 54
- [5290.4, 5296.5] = 54.9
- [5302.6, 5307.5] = 57.7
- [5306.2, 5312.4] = 62.2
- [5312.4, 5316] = 65.5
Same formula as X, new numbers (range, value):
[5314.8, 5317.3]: 65.5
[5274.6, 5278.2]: 58.2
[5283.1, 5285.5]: 52.8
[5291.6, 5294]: 53.8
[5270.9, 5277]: 59.6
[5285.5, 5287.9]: 54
